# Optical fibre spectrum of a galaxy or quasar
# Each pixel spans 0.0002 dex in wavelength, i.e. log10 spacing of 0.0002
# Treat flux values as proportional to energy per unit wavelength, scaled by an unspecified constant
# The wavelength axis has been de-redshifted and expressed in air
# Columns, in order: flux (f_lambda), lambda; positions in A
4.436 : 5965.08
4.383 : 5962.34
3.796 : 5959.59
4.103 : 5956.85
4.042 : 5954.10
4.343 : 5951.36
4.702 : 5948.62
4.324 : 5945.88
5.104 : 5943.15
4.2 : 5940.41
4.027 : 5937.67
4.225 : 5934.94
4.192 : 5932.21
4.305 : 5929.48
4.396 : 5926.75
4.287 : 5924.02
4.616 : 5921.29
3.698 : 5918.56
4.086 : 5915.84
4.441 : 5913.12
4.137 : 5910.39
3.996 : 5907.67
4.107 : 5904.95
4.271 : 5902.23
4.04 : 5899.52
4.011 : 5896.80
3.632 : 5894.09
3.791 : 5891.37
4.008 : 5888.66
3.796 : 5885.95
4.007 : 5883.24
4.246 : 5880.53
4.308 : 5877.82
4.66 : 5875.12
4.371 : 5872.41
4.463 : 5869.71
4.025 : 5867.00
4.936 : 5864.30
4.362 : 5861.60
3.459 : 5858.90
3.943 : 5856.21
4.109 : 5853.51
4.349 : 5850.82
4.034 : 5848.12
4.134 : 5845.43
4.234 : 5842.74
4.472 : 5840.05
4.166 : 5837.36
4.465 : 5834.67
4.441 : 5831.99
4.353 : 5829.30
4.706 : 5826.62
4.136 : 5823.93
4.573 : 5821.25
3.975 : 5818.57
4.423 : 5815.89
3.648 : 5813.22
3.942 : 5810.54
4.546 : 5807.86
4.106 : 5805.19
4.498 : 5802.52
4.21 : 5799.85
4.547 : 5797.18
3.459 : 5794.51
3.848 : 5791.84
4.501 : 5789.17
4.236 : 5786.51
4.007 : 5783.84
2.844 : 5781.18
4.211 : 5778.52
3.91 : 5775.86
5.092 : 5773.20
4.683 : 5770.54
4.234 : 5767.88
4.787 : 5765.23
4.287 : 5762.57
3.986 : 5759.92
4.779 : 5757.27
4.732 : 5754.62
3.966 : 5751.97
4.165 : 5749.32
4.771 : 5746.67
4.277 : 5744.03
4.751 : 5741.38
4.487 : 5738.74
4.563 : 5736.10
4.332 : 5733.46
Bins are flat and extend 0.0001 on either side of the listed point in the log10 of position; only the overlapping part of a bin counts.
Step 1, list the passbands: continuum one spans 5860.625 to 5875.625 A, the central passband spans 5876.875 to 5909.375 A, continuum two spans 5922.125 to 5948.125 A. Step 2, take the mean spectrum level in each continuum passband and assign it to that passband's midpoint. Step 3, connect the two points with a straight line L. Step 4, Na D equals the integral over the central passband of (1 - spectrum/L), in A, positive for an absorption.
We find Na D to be 3.0 A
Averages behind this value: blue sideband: 4.46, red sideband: 4.36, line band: 4.02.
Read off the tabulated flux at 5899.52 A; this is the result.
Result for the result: 4.04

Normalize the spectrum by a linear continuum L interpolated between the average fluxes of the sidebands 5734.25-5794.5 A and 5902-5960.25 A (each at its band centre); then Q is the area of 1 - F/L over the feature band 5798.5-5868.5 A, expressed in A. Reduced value 0.7 A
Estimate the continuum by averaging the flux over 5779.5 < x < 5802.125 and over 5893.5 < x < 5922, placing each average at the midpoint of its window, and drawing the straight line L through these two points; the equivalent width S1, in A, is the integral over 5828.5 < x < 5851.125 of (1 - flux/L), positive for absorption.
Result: -1.5 A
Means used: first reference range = 3.98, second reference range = 4.1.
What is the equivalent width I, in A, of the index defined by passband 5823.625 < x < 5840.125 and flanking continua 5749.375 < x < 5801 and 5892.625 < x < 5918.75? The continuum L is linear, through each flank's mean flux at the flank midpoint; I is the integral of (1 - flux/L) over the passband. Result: -1.0 A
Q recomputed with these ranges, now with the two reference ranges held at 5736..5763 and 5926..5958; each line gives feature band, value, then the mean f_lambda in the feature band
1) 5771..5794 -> 1.7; 4.08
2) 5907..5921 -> 0.7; 4.12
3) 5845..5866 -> 1.0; 4.17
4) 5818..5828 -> 0.0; 4.38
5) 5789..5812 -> 1.3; 4.16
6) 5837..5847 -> 0.3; 4.26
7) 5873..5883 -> 0.0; 4.36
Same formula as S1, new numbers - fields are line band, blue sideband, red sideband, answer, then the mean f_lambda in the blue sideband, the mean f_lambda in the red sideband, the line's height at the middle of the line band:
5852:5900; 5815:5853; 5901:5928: 1.49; 4.31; 4.2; 4.25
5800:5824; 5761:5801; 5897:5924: -0.17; 4.19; 4.15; 4.18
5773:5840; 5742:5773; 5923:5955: 3.67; 4.46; 4.35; 4.43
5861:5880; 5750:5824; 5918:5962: -0.83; 4.22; 4.28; 4.26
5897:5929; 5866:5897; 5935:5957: 0.37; 4.11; 4.36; 4.23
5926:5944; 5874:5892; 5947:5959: -0.42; 4.12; 4.26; 4.23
